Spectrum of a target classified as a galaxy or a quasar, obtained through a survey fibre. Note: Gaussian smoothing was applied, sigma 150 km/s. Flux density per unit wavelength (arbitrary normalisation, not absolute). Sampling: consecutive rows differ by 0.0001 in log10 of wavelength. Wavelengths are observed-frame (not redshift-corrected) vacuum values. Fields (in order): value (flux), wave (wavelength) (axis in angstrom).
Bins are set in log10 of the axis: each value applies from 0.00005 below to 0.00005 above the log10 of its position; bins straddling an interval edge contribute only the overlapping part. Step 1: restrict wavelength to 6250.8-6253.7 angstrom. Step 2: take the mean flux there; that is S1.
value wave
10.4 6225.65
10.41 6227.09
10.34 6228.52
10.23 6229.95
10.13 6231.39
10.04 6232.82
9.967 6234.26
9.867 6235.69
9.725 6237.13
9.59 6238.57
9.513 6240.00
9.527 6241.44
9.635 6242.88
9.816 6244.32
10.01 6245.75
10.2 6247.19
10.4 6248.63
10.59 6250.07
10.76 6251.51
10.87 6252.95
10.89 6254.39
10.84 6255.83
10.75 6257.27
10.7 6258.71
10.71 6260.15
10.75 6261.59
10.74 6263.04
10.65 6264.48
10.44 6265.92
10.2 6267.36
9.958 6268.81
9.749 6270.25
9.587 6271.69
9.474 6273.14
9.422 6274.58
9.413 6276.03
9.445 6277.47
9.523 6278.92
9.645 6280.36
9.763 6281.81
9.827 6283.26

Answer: 10.8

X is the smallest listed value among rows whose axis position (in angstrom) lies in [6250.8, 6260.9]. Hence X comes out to 10.7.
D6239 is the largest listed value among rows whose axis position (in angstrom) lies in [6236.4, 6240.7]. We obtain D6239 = 9.725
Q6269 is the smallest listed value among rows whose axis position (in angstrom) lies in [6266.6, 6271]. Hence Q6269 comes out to 9.749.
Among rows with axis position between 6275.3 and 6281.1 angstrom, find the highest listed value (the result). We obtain 9.645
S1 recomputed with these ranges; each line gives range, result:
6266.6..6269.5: 10.1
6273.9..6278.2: 9.42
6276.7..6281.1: 9.54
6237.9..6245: 9.61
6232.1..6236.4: 9.97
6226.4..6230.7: 10.3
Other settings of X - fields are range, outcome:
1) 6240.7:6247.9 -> 9.527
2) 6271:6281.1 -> 9.413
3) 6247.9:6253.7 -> 10.4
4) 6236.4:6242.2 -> 9.513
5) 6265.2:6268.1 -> 10.2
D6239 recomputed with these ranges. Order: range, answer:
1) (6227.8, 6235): 10.34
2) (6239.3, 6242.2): 9.527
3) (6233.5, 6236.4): 9.967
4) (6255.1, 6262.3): 10.84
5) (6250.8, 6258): 10.89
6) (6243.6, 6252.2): 10.76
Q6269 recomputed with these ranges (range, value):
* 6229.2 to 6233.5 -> 10.04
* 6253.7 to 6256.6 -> 10.84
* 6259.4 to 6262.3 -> 10.71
